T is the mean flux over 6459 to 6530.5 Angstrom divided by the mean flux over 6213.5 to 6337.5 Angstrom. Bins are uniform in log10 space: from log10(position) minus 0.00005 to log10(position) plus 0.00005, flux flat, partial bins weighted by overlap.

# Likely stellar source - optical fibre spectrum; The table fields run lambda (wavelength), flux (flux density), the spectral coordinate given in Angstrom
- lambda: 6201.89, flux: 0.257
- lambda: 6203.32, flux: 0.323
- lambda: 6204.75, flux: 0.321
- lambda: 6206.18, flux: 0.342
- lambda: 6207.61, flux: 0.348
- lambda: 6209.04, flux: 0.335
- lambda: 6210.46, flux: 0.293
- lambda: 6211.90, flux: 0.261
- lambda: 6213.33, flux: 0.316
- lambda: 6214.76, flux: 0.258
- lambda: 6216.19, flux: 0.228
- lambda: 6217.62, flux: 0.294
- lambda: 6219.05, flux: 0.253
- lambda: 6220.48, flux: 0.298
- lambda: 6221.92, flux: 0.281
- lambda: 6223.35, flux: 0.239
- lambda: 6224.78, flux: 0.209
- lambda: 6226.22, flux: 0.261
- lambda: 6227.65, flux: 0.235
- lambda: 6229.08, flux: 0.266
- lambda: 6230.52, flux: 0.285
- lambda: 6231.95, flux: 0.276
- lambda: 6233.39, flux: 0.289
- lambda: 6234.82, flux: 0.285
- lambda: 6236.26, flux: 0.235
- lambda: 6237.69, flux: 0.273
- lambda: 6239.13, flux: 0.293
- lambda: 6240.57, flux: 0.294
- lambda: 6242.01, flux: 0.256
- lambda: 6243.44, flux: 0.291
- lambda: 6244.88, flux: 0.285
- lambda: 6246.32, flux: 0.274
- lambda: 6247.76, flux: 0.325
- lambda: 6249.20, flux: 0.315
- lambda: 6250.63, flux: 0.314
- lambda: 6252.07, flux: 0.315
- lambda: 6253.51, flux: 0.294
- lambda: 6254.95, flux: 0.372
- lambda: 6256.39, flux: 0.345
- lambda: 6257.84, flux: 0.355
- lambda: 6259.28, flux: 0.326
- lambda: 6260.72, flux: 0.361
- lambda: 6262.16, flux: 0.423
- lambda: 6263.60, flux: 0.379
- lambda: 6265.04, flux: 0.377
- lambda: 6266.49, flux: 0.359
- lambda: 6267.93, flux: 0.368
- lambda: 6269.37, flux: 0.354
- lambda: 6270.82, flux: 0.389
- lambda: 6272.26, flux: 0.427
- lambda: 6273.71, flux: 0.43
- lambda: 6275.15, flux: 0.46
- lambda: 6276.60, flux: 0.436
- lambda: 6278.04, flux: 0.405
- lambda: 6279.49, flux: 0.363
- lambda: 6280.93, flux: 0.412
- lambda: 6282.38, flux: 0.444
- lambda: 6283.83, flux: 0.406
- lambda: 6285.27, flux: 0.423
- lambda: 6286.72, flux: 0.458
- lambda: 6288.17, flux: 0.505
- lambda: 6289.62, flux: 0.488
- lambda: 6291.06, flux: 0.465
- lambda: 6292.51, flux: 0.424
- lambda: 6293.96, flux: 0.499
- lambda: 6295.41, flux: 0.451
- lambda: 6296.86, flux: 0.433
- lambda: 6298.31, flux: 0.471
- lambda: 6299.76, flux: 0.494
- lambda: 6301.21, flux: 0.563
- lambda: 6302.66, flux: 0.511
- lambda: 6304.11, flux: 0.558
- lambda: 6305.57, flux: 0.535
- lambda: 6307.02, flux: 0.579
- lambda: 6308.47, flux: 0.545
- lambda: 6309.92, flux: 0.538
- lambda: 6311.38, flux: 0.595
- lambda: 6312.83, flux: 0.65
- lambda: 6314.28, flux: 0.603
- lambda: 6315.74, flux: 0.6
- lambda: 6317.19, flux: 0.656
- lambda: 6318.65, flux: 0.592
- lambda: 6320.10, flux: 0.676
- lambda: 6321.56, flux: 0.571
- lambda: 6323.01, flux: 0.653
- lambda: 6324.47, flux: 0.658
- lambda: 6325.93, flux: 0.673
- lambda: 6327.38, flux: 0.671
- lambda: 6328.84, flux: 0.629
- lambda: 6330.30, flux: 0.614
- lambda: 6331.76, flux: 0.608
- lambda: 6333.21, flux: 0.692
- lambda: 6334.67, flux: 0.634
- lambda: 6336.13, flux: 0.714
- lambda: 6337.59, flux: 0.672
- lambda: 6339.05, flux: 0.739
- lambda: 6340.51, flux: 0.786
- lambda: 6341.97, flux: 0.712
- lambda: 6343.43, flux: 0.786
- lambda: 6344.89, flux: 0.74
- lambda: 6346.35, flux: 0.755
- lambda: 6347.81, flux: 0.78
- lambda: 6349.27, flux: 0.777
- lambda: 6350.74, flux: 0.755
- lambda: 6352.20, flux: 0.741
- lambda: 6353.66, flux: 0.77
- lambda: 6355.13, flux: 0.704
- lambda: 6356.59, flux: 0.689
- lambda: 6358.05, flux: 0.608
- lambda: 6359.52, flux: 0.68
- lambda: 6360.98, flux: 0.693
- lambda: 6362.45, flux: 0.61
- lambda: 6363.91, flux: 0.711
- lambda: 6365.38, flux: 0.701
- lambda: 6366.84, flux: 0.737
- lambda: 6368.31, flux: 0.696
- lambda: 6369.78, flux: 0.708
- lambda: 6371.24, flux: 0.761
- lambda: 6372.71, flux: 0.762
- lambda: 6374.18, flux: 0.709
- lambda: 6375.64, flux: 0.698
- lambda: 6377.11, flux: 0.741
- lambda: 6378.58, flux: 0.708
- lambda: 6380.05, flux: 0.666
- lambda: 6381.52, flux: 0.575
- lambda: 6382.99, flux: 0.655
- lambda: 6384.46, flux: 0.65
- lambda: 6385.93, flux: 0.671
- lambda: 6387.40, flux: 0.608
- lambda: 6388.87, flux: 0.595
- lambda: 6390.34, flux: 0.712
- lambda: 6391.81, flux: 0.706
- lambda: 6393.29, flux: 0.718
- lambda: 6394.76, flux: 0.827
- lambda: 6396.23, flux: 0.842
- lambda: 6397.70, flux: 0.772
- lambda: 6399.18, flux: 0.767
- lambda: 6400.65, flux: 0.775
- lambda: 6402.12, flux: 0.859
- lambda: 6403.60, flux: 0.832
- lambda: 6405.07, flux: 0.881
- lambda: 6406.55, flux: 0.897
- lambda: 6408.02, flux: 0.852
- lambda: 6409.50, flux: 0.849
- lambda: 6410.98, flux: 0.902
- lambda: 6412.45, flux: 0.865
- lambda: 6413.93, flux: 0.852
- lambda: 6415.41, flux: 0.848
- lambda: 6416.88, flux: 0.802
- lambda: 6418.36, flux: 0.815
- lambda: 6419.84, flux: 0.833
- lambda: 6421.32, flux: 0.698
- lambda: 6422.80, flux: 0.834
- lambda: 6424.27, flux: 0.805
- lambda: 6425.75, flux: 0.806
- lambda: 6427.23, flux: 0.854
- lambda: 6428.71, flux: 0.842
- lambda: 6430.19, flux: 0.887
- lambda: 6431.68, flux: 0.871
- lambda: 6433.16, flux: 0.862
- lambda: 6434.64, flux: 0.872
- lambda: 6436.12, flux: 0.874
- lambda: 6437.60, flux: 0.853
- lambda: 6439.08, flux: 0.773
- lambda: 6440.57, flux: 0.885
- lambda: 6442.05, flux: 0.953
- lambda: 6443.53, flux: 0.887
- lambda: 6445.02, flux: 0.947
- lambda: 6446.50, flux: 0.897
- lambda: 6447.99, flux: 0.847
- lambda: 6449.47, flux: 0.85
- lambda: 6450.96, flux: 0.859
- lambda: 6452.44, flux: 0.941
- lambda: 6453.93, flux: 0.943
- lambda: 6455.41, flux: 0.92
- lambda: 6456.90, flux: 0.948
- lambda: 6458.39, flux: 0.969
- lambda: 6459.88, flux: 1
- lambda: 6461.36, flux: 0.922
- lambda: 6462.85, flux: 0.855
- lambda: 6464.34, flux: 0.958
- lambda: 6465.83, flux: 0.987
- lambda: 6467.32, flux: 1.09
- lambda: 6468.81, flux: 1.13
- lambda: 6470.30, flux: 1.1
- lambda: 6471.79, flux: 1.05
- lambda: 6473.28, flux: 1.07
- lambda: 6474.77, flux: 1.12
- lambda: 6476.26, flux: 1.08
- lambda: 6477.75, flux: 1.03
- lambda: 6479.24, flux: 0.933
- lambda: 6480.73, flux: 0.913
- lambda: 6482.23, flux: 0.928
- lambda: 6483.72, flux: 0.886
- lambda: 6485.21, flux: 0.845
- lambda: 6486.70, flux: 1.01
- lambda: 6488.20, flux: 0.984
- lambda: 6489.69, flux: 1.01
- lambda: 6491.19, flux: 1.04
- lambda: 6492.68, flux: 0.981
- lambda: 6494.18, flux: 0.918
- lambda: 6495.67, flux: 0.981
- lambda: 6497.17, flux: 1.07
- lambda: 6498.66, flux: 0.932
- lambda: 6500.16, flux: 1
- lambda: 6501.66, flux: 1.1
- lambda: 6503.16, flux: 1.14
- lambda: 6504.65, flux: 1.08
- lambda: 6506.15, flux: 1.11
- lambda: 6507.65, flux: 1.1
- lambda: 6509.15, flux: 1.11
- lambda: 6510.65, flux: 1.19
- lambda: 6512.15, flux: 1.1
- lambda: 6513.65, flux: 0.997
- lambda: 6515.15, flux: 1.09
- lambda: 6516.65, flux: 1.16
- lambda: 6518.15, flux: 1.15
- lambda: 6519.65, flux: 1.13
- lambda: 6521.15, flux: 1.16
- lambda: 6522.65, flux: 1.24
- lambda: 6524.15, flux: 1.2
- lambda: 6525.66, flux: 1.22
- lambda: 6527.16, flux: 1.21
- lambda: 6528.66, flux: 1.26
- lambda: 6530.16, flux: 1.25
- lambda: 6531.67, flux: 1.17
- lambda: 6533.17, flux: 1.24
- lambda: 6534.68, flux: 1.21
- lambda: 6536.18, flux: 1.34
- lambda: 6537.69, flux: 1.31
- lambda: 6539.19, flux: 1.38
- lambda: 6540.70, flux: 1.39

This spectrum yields 2.47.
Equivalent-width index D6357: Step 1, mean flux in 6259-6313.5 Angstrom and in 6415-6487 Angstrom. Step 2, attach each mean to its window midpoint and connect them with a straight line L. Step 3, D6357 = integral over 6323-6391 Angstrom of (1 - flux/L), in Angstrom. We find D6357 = -4.7 Angstrom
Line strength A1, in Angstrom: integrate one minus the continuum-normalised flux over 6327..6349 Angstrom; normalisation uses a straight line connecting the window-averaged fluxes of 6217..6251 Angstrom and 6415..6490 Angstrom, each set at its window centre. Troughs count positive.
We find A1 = -4.59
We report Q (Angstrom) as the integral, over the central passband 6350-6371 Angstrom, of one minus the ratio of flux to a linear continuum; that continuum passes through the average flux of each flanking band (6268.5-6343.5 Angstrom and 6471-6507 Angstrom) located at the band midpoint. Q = -0.5 Angstrom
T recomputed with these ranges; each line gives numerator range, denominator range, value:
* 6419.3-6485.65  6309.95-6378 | 1.34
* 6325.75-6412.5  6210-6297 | 2.12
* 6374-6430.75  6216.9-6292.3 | 2.26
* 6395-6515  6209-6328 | 2.30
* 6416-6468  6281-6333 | 1.61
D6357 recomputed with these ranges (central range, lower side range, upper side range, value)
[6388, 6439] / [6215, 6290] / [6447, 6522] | -0.7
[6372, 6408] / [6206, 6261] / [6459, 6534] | 0.8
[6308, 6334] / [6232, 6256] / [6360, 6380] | -3.7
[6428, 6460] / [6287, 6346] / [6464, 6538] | 1.5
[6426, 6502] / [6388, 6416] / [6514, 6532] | 3.8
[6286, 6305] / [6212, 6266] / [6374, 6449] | -1.0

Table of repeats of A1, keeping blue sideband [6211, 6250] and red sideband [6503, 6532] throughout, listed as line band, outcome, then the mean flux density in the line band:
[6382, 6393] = 1.42 Angstrom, 0.657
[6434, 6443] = 0.42 Angstrom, 0.869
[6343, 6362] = -2.36 Angstrom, 0.726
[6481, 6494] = 1.28 Angstrom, 0.956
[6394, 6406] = -0.41 Angstrom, 0.821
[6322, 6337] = -1.99 Angstrom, 0.653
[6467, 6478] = -0.76 Angstrom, 1.09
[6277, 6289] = 0.19 Angstrom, 0.428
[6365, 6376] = -0.32 Angstrom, 0.723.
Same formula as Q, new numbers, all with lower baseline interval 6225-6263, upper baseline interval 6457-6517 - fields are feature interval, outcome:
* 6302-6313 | -1.6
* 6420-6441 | 0.5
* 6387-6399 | 0.3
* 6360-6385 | -0.4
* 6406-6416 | -0.9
